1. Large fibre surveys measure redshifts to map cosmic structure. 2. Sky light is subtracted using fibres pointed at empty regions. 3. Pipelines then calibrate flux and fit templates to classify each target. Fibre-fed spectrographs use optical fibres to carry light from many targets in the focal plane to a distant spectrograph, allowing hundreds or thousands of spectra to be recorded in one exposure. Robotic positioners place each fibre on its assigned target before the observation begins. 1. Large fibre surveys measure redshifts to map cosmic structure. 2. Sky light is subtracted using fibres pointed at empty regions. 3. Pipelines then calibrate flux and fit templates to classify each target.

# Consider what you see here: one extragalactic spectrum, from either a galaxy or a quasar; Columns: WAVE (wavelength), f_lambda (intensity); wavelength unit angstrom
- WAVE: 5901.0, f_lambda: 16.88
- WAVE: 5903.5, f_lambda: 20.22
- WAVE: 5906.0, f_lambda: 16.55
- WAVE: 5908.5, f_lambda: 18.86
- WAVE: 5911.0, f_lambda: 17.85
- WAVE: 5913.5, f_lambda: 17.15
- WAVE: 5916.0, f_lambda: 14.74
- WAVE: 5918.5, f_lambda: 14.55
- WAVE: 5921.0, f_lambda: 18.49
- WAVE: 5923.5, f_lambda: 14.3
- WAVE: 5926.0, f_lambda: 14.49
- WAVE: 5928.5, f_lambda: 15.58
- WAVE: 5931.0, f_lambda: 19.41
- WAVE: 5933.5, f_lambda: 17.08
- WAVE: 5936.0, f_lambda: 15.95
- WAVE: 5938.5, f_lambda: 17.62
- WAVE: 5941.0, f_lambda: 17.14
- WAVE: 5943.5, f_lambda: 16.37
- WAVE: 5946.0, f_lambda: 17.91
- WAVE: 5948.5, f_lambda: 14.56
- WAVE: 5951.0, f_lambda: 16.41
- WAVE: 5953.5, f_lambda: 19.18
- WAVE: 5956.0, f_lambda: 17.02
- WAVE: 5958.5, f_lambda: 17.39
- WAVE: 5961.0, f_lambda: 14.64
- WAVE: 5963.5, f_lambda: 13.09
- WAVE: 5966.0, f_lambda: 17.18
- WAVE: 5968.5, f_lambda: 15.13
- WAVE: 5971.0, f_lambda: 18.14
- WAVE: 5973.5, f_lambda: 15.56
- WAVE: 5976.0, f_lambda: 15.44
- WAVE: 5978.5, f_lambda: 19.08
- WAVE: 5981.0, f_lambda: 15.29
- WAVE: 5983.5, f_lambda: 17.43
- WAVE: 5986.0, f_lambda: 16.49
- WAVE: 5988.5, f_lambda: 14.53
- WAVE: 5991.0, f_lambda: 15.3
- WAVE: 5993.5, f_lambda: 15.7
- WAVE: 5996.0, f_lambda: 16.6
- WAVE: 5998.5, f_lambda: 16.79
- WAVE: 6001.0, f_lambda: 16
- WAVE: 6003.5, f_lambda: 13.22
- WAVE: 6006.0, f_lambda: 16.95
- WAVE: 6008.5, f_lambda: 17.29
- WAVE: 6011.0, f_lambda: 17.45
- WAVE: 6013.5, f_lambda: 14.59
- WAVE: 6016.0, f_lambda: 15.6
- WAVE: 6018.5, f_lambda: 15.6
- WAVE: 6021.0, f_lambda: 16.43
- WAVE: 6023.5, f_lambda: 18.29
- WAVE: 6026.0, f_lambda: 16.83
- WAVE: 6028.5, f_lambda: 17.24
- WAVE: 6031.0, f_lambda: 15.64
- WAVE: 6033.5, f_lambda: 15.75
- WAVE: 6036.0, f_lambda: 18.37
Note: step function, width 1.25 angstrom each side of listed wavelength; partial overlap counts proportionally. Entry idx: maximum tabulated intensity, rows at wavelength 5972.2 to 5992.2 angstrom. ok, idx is 19.08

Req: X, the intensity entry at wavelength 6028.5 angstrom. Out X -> 17.24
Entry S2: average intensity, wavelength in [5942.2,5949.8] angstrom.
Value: 16.3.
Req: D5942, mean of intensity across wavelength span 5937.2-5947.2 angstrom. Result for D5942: 17.3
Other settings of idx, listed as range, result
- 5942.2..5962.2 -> 19.18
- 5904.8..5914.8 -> 18.86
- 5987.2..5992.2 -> 15.3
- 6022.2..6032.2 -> 18.29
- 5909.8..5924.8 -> 18.49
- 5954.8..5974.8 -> 18.14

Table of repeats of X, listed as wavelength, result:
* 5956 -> 17.02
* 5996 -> 16.6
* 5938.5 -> 17.62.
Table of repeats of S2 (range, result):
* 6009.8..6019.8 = 15.8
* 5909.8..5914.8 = 17.5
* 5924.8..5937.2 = 16.5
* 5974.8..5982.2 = 16.6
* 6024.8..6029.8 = 17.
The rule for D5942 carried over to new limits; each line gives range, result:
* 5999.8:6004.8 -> 14.6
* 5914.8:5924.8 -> 15.5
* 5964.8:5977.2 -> 16.3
